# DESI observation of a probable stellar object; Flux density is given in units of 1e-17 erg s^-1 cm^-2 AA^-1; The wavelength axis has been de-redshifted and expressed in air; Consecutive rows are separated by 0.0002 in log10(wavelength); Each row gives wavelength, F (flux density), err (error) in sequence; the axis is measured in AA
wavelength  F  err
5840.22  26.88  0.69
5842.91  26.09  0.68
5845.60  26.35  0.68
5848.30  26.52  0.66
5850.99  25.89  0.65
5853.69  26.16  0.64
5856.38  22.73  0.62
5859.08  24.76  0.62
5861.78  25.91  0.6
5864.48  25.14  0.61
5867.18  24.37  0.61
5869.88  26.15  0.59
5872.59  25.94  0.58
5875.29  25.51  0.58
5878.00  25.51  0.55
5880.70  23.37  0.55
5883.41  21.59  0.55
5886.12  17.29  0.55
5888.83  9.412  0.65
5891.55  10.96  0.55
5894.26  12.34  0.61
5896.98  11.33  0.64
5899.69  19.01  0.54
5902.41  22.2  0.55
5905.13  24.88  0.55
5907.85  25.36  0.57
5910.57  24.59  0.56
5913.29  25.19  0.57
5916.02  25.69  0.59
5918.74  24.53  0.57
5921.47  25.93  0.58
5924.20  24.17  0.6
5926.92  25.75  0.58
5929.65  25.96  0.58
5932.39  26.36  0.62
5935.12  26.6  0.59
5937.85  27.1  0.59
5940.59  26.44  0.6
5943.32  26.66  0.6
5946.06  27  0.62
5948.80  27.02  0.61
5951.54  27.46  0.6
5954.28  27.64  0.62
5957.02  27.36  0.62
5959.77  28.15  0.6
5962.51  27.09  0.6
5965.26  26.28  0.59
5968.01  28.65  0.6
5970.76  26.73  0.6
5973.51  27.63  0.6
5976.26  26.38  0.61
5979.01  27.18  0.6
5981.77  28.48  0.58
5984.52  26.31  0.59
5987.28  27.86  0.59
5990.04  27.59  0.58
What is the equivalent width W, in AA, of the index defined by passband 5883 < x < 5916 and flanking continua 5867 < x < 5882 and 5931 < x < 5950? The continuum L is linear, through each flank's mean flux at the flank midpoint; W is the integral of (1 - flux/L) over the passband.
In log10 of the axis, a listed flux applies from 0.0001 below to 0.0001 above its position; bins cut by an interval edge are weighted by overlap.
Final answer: 8.88 AA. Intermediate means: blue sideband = 25.2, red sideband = 26.7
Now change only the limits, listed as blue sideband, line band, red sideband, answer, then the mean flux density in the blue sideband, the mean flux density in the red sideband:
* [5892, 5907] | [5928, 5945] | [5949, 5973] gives -2.14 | 17.8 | 27.4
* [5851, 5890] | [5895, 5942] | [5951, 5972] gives 2.74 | 23.3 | 27.4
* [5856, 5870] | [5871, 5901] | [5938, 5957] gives 8.23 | 24.9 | 27.1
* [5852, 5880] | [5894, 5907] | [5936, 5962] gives 3.66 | 25.2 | 27.2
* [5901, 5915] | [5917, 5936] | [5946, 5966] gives -0.03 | 24.4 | 27.3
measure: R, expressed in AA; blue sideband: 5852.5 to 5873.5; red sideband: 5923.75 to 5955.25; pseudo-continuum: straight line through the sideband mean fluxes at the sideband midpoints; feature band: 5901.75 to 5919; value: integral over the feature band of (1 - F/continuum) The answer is 0.9 AA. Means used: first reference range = 25.1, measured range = 24.7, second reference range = 26.6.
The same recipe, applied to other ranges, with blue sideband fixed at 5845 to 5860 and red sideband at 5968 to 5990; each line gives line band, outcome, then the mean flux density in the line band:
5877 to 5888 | 2.0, 21.2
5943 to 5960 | -0.3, 27.3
